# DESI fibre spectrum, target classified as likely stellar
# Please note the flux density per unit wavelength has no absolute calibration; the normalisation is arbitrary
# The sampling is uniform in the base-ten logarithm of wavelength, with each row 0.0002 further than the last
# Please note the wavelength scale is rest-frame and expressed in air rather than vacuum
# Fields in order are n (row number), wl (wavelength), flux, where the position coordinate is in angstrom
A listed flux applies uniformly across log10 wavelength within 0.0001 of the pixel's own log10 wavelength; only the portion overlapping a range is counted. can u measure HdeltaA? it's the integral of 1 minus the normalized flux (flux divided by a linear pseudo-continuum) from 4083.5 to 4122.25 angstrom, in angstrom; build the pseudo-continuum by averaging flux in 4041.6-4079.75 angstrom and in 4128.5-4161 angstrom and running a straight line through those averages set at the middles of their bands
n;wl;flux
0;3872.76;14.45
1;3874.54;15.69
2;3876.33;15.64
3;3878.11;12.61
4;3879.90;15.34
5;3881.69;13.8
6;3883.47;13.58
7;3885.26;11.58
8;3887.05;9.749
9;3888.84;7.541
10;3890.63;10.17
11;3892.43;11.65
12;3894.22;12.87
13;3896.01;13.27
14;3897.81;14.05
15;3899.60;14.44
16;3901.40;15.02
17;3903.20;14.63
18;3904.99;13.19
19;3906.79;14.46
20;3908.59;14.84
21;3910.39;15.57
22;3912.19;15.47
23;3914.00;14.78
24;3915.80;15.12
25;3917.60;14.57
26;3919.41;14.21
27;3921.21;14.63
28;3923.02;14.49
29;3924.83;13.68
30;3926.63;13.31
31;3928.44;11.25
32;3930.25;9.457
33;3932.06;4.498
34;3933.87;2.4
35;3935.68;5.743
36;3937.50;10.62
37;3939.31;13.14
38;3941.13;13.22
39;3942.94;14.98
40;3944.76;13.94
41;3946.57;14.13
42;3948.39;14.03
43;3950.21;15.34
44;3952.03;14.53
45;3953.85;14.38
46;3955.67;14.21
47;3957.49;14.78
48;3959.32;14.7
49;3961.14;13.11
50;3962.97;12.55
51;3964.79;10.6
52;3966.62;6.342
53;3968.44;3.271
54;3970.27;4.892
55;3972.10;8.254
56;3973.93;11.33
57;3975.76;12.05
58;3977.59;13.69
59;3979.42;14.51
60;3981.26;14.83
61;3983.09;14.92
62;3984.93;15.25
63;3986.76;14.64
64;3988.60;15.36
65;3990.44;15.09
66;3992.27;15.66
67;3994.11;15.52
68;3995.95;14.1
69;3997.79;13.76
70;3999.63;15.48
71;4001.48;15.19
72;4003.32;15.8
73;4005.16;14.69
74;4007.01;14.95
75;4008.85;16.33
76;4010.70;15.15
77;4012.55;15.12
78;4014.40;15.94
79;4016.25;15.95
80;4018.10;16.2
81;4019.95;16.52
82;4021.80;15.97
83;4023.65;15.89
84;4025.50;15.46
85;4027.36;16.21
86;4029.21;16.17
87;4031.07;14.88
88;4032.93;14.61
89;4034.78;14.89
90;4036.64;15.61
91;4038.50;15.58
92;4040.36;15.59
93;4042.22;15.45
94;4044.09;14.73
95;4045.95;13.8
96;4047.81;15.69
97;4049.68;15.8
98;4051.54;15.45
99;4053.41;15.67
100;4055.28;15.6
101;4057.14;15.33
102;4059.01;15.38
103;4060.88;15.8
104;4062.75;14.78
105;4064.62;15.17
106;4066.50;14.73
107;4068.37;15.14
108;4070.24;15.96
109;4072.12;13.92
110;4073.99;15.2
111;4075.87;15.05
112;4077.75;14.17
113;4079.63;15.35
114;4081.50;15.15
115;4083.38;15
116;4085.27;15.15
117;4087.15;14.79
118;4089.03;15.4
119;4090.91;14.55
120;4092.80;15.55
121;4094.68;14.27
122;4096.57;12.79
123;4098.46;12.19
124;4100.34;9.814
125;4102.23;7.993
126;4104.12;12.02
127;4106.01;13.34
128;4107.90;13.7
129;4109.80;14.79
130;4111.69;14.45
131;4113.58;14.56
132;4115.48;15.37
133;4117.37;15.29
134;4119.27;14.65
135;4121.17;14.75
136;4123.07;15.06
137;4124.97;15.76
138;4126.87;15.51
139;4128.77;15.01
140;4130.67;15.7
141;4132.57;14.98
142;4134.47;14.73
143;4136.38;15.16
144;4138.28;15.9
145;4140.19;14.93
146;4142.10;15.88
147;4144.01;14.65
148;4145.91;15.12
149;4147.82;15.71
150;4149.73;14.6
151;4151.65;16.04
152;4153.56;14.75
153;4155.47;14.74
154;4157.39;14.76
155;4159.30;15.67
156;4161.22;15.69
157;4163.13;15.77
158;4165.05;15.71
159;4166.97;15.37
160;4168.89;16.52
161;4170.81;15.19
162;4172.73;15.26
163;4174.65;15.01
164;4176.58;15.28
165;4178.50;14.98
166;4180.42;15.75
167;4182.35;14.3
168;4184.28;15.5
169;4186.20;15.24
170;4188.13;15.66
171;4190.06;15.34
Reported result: 3.5 angstrom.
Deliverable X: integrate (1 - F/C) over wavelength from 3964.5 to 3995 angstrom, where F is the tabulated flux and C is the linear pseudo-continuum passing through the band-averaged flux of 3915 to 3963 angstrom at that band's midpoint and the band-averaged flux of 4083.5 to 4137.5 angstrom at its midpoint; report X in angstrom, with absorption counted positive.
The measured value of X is 2.0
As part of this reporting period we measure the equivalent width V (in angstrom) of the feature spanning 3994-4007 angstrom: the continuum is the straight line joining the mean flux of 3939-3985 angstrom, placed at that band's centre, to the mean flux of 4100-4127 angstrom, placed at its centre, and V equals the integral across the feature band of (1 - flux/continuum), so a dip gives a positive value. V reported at -2.1 angstrom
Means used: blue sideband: 12.5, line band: 14.9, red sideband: 13.8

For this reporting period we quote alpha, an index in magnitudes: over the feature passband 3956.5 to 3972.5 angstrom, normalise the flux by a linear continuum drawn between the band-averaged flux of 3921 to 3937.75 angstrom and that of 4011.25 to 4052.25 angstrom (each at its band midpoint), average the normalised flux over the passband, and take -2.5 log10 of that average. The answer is 0.18 mag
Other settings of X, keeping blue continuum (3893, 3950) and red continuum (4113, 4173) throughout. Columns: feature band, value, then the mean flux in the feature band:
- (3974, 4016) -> -3.51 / 14.9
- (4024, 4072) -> -3.55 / 15.3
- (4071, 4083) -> -0.21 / 14.8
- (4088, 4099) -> 0.41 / 14.2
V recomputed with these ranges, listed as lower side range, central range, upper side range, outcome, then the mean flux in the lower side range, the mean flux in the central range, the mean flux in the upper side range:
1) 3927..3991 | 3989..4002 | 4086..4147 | -2.6 angstrom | 11.9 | 15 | 14.3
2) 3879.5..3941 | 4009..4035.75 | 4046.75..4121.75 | -3.7 angstrom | 12.4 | 15.7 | 14.5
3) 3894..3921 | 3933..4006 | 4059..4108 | 8.0 angstrom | 14.5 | 12.8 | 14.1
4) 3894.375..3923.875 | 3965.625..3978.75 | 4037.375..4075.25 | 5.4 angstrom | 14.5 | 8.68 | 15.2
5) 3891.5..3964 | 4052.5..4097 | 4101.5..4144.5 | -2.6 angstrom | 13.1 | 15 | 14.6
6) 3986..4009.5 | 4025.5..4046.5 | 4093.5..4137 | -0.7 angstrom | 15.1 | 15.3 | 14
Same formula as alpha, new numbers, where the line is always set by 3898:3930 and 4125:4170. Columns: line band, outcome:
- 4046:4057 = -0.04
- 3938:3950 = 0.04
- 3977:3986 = -0.01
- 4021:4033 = -0.06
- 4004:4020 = -0.06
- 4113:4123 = 0.02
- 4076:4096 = 0.01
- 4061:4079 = 0.00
